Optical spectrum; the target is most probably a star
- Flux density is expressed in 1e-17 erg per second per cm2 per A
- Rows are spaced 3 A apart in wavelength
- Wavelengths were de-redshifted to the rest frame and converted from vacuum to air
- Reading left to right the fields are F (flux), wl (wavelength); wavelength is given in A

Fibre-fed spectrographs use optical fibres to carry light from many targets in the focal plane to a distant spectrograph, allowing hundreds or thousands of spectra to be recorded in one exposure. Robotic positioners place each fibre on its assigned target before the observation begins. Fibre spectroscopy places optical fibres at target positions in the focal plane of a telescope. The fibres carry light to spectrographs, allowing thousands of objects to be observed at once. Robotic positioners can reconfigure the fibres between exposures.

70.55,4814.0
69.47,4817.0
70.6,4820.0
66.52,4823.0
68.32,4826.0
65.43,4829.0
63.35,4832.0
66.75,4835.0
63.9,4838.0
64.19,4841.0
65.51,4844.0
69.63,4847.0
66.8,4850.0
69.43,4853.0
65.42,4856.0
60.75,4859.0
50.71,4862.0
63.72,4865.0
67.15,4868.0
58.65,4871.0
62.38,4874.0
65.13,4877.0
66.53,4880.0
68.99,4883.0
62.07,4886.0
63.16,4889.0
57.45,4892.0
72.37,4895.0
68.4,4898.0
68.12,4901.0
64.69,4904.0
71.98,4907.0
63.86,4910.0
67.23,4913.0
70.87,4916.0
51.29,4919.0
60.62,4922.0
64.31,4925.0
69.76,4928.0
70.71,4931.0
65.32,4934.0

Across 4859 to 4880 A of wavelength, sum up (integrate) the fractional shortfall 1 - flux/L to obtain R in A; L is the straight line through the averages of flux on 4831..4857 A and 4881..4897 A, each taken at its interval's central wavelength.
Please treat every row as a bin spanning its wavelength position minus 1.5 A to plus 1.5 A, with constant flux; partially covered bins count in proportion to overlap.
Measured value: 1.2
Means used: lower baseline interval 66.2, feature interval 61.6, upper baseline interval 65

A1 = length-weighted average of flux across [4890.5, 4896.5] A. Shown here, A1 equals 64.9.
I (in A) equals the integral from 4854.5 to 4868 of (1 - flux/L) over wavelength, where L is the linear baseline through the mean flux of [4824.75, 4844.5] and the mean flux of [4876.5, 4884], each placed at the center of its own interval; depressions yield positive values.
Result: 1.1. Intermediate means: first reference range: 65.3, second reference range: 67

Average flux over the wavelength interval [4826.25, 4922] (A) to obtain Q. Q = 64.7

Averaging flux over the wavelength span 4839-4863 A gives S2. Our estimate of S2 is 64.3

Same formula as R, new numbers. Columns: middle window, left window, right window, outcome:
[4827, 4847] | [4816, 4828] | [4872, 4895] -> 0.6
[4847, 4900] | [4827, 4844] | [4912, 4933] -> 0.5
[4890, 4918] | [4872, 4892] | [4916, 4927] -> -2.1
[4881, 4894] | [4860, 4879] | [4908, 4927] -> -0.3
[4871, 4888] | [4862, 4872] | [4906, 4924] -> -0.6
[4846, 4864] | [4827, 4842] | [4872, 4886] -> 0.4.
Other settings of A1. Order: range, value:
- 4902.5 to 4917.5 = 67.7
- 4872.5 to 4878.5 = 63.8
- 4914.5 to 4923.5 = 60.9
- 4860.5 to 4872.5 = 60.1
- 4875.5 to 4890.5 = 65.2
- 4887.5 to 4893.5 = 60.3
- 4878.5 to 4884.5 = 67.8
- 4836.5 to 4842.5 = 64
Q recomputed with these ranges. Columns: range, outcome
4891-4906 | 66.7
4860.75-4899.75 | 63.7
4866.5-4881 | 63.9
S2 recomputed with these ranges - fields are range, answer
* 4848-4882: 63.5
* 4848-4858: 67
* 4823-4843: 65.4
